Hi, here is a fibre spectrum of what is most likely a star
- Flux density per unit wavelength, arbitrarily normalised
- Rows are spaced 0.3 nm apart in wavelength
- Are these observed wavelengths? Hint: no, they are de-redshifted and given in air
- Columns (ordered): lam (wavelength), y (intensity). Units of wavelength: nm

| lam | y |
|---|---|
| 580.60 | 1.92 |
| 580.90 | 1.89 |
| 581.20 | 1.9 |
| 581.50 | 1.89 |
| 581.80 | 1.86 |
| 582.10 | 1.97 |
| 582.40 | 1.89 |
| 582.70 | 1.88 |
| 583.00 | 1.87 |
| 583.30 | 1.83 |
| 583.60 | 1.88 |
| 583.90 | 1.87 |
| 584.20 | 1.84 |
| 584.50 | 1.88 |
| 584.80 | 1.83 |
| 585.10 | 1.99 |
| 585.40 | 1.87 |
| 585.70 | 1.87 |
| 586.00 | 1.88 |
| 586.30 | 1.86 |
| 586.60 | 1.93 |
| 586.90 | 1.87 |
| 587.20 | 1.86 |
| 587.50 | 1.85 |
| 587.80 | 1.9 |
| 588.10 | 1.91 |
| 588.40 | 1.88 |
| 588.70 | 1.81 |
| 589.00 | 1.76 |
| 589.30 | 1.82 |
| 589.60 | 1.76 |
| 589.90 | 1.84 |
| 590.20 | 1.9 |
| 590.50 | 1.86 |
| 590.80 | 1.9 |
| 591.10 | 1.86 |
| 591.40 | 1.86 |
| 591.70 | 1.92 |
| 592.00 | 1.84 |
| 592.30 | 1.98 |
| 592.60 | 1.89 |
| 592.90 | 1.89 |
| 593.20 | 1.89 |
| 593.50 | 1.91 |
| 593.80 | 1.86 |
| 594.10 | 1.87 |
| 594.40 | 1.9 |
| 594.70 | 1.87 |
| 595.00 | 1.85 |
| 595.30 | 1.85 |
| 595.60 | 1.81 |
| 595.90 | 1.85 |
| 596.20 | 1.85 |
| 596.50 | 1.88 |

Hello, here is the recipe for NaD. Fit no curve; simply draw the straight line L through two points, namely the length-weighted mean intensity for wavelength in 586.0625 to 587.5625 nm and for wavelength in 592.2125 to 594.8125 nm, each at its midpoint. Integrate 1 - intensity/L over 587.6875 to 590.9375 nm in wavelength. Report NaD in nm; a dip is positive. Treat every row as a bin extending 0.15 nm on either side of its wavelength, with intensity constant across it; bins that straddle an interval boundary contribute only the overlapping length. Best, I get 0.06 nm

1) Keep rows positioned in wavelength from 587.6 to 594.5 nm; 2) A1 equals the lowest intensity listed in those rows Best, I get 1.76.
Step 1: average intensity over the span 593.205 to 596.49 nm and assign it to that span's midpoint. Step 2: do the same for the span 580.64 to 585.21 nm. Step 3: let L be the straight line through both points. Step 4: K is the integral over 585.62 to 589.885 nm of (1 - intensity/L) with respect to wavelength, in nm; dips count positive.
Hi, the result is 0.05 nm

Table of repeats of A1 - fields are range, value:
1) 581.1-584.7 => 1.83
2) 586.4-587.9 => 1.85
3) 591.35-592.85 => 1.84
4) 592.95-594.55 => 1.86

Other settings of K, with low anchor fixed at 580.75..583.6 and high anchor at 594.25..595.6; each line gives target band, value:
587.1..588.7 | 0.00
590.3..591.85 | -0.01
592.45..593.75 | -0.02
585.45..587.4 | 0.00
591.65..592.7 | -0.02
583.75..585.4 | 0.00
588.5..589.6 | 0.05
